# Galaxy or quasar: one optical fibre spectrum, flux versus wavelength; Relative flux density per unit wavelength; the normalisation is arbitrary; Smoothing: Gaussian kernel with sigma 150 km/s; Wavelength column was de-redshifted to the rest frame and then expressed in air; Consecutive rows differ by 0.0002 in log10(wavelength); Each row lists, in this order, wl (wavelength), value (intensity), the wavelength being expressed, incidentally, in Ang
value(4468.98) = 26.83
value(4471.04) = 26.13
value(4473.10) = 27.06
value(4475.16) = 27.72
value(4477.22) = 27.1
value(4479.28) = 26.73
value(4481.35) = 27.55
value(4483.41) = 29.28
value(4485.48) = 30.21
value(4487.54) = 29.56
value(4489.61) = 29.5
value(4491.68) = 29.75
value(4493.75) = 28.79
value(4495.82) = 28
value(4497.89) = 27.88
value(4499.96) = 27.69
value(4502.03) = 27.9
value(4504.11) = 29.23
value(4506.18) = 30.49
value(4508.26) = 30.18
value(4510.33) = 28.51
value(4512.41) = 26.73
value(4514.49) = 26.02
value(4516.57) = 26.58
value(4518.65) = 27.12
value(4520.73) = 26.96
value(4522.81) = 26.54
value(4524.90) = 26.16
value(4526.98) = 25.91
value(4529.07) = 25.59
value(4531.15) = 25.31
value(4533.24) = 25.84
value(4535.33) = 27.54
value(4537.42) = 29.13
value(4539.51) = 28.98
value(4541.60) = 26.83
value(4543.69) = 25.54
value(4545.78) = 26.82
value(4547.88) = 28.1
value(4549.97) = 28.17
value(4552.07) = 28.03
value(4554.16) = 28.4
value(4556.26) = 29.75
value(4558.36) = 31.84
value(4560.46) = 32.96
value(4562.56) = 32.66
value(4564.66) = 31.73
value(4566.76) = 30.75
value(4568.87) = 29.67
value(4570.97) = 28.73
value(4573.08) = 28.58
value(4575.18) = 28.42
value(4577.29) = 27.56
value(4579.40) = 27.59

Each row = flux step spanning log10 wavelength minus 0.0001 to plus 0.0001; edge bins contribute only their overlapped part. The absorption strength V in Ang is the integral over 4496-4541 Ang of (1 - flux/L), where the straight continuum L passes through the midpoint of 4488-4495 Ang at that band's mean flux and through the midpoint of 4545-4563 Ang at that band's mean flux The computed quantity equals 3.01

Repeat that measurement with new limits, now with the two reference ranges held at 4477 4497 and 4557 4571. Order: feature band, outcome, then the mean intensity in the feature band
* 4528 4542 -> 1.5 Ang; 27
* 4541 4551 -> 1.2 Ang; 27.1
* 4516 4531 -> 1.8 Ang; 26.3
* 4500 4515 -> 0.5 Ang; 28.5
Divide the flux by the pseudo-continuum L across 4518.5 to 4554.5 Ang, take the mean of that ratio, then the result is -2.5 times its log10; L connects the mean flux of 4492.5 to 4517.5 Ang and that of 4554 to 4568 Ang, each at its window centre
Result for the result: 0.111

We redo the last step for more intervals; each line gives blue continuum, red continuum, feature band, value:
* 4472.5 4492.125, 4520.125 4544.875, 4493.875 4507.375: -0.03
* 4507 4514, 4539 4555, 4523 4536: 0.08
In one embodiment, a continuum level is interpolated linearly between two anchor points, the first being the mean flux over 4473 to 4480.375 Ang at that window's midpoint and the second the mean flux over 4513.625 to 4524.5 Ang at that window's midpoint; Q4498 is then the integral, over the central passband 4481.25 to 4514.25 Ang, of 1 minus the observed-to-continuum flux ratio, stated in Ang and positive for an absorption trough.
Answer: -2.3 Ang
